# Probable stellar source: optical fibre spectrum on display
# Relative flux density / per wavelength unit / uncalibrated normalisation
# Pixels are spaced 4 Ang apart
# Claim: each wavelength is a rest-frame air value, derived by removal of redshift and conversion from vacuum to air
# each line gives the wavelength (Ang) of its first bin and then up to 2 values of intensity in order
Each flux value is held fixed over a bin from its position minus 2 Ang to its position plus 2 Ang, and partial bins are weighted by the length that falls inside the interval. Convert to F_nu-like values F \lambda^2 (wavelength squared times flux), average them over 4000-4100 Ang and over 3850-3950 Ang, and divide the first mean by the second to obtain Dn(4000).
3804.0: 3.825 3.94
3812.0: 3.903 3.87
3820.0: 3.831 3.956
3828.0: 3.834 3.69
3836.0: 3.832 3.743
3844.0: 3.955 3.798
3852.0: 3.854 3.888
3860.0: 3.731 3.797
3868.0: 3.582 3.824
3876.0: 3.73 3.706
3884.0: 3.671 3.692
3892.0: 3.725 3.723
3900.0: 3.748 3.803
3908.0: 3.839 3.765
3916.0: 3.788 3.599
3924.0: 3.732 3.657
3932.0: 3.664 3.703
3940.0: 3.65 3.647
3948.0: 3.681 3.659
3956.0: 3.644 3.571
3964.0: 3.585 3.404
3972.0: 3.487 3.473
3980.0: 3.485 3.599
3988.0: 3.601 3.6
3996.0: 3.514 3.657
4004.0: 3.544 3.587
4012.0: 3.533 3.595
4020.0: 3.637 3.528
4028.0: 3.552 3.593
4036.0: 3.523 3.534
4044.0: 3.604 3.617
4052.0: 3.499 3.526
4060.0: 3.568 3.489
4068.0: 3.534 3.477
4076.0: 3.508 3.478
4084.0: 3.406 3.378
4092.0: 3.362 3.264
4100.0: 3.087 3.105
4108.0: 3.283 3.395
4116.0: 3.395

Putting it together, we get 1.01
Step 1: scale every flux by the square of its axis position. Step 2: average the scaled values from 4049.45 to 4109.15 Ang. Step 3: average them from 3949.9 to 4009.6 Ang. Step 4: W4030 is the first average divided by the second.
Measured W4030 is 1.0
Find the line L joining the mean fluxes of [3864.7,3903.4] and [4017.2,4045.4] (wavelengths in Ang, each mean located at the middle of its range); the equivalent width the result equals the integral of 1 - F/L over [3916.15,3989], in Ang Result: 0.8 Ang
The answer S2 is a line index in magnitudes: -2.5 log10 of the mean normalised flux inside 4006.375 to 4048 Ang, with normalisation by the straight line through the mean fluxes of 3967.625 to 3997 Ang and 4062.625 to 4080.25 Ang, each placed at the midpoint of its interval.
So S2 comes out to -0.02 mag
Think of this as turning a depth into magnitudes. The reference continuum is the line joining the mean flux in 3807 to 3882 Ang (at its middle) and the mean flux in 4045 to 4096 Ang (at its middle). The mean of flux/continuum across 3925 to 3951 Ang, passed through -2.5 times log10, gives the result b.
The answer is 0.00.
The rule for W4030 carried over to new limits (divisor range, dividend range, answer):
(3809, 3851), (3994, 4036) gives 1.02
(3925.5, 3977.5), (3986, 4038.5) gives 1.02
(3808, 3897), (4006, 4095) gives 1.03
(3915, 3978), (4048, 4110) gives 1.00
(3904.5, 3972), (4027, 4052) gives 1.03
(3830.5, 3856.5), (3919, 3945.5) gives 1.00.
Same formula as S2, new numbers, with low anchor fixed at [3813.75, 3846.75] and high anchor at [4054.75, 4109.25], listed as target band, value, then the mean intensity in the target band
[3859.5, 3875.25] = 0.01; 3.73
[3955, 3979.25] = 0.02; 3.52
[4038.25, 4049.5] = -0.04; 3.58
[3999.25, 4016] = -0.02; 3.58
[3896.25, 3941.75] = -0.01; 3.72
